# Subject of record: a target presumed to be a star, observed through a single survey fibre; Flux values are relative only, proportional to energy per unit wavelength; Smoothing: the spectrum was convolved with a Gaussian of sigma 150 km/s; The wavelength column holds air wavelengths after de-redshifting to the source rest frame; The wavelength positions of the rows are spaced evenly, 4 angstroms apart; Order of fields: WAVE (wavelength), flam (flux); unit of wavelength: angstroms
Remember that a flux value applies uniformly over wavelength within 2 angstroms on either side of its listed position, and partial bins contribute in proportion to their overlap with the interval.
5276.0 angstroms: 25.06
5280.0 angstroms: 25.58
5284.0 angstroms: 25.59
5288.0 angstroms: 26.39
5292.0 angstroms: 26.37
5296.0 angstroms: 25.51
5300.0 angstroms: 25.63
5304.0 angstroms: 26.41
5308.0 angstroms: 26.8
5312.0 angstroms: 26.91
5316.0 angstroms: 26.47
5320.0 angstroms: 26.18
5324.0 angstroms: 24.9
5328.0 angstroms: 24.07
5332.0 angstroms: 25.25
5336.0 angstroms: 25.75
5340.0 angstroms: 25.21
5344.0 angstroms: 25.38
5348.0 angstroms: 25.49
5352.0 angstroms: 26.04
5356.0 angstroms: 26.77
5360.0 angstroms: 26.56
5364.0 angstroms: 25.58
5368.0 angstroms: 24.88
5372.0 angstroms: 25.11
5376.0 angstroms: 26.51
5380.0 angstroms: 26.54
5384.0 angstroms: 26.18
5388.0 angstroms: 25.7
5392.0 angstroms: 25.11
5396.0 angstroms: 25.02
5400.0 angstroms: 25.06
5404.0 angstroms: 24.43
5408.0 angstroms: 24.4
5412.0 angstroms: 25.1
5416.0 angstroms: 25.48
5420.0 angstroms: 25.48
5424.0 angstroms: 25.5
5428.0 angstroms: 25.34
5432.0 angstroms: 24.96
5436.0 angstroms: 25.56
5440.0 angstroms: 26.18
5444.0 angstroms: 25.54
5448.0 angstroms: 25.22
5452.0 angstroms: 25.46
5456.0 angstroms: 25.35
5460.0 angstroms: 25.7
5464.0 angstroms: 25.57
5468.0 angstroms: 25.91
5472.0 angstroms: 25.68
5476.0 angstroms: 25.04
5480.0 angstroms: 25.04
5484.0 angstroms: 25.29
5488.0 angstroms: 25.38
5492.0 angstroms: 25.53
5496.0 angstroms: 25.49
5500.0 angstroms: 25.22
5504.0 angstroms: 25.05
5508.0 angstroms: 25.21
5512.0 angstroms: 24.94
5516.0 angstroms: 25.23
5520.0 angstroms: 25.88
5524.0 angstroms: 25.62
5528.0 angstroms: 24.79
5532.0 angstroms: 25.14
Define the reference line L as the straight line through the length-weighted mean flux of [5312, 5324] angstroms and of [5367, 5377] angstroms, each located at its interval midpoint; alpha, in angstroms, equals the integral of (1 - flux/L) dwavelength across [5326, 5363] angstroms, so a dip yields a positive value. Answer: 0.30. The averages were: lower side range 26.2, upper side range 25.5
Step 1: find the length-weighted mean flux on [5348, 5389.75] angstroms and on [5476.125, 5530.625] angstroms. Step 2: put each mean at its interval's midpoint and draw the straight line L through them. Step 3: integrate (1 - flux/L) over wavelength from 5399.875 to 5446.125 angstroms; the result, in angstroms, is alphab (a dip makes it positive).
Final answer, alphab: 0.8 angstroms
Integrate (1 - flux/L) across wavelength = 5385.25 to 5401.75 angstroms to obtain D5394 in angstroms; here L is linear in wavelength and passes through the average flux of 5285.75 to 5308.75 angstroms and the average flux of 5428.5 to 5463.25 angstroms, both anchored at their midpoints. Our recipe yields 0.3 angstroms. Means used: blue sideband 26.1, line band 25.3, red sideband 25.5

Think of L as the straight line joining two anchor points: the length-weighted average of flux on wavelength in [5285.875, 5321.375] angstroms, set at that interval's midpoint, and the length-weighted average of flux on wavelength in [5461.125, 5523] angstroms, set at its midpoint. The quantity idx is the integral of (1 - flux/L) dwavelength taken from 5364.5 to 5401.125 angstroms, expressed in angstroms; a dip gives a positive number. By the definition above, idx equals 0.46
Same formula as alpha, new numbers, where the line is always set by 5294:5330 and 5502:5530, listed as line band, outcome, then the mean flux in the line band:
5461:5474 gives -0.2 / 25.7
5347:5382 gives -0.3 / 26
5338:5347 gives 0.2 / 25.3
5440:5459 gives 0.0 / 25.5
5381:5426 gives 0.6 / 25.3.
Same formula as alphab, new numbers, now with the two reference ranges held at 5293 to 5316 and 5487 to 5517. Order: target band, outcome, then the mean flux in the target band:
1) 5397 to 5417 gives 0.7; 24.9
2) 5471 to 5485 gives 0.1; 25.2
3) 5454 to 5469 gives -0.1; 25.6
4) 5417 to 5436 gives 0.2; 25.4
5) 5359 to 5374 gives 0.3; 25.5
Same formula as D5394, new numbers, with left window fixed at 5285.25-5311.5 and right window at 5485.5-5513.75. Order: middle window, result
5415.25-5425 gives 0.1 angstroms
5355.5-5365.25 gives -0.1 angstroms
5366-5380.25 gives 0.1 angstroms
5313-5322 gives -0.1 angstroms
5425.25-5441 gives 0.1 angstroms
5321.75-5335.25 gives 0.6 angstroms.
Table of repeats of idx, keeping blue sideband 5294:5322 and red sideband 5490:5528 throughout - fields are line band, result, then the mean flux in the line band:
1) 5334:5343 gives 0.23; 25.5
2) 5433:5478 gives 0.04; 25.6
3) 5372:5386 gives -0.15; 26.2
